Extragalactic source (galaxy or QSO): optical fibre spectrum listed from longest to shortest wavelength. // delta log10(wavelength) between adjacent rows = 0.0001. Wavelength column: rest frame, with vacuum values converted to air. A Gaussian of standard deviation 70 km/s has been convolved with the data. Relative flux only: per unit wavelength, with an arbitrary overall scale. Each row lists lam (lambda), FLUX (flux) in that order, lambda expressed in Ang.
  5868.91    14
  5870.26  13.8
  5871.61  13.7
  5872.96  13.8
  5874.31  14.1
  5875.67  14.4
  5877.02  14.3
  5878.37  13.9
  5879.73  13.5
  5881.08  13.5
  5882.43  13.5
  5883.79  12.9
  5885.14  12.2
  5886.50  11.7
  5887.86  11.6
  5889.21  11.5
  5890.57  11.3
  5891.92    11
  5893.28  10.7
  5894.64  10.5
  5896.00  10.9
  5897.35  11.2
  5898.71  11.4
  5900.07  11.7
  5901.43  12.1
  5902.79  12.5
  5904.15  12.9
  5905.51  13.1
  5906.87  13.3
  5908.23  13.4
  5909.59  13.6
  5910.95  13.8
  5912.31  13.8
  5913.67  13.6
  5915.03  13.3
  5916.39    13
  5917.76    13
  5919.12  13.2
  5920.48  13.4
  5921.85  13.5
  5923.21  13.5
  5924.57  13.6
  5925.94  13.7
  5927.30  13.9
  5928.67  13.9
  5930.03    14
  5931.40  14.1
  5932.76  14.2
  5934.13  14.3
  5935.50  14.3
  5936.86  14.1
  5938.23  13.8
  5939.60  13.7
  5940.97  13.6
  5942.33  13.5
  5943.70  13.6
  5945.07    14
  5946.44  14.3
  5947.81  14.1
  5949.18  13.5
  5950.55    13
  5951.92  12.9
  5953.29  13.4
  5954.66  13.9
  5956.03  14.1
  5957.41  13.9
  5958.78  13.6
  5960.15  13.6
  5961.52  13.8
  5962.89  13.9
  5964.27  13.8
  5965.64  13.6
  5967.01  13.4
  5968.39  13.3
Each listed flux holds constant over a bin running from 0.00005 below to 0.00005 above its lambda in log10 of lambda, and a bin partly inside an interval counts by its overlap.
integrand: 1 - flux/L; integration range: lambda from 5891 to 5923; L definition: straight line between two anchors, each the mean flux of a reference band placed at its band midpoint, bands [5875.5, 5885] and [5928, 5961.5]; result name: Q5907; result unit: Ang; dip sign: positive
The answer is 2.6 Ang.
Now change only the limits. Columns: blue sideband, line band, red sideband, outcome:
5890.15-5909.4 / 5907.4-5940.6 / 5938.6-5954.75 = -2.3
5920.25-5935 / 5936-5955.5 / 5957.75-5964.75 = 0.2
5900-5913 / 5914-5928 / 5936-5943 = 0.0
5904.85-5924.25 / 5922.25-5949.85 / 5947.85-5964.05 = -0.7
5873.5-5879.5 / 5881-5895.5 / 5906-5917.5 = 2.2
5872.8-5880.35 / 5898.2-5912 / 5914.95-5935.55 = 1.0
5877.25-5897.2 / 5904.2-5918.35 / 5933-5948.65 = -0.5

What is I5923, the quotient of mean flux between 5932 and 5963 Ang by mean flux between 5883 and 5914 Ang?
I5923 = 1.13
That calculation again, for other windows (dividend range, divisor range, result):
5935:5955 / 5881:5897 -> 1.17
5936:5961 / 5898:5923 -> 1.05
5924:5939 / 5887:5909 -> 1.18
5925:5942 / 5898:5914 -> 1.08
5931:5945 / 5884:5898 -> 1.23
